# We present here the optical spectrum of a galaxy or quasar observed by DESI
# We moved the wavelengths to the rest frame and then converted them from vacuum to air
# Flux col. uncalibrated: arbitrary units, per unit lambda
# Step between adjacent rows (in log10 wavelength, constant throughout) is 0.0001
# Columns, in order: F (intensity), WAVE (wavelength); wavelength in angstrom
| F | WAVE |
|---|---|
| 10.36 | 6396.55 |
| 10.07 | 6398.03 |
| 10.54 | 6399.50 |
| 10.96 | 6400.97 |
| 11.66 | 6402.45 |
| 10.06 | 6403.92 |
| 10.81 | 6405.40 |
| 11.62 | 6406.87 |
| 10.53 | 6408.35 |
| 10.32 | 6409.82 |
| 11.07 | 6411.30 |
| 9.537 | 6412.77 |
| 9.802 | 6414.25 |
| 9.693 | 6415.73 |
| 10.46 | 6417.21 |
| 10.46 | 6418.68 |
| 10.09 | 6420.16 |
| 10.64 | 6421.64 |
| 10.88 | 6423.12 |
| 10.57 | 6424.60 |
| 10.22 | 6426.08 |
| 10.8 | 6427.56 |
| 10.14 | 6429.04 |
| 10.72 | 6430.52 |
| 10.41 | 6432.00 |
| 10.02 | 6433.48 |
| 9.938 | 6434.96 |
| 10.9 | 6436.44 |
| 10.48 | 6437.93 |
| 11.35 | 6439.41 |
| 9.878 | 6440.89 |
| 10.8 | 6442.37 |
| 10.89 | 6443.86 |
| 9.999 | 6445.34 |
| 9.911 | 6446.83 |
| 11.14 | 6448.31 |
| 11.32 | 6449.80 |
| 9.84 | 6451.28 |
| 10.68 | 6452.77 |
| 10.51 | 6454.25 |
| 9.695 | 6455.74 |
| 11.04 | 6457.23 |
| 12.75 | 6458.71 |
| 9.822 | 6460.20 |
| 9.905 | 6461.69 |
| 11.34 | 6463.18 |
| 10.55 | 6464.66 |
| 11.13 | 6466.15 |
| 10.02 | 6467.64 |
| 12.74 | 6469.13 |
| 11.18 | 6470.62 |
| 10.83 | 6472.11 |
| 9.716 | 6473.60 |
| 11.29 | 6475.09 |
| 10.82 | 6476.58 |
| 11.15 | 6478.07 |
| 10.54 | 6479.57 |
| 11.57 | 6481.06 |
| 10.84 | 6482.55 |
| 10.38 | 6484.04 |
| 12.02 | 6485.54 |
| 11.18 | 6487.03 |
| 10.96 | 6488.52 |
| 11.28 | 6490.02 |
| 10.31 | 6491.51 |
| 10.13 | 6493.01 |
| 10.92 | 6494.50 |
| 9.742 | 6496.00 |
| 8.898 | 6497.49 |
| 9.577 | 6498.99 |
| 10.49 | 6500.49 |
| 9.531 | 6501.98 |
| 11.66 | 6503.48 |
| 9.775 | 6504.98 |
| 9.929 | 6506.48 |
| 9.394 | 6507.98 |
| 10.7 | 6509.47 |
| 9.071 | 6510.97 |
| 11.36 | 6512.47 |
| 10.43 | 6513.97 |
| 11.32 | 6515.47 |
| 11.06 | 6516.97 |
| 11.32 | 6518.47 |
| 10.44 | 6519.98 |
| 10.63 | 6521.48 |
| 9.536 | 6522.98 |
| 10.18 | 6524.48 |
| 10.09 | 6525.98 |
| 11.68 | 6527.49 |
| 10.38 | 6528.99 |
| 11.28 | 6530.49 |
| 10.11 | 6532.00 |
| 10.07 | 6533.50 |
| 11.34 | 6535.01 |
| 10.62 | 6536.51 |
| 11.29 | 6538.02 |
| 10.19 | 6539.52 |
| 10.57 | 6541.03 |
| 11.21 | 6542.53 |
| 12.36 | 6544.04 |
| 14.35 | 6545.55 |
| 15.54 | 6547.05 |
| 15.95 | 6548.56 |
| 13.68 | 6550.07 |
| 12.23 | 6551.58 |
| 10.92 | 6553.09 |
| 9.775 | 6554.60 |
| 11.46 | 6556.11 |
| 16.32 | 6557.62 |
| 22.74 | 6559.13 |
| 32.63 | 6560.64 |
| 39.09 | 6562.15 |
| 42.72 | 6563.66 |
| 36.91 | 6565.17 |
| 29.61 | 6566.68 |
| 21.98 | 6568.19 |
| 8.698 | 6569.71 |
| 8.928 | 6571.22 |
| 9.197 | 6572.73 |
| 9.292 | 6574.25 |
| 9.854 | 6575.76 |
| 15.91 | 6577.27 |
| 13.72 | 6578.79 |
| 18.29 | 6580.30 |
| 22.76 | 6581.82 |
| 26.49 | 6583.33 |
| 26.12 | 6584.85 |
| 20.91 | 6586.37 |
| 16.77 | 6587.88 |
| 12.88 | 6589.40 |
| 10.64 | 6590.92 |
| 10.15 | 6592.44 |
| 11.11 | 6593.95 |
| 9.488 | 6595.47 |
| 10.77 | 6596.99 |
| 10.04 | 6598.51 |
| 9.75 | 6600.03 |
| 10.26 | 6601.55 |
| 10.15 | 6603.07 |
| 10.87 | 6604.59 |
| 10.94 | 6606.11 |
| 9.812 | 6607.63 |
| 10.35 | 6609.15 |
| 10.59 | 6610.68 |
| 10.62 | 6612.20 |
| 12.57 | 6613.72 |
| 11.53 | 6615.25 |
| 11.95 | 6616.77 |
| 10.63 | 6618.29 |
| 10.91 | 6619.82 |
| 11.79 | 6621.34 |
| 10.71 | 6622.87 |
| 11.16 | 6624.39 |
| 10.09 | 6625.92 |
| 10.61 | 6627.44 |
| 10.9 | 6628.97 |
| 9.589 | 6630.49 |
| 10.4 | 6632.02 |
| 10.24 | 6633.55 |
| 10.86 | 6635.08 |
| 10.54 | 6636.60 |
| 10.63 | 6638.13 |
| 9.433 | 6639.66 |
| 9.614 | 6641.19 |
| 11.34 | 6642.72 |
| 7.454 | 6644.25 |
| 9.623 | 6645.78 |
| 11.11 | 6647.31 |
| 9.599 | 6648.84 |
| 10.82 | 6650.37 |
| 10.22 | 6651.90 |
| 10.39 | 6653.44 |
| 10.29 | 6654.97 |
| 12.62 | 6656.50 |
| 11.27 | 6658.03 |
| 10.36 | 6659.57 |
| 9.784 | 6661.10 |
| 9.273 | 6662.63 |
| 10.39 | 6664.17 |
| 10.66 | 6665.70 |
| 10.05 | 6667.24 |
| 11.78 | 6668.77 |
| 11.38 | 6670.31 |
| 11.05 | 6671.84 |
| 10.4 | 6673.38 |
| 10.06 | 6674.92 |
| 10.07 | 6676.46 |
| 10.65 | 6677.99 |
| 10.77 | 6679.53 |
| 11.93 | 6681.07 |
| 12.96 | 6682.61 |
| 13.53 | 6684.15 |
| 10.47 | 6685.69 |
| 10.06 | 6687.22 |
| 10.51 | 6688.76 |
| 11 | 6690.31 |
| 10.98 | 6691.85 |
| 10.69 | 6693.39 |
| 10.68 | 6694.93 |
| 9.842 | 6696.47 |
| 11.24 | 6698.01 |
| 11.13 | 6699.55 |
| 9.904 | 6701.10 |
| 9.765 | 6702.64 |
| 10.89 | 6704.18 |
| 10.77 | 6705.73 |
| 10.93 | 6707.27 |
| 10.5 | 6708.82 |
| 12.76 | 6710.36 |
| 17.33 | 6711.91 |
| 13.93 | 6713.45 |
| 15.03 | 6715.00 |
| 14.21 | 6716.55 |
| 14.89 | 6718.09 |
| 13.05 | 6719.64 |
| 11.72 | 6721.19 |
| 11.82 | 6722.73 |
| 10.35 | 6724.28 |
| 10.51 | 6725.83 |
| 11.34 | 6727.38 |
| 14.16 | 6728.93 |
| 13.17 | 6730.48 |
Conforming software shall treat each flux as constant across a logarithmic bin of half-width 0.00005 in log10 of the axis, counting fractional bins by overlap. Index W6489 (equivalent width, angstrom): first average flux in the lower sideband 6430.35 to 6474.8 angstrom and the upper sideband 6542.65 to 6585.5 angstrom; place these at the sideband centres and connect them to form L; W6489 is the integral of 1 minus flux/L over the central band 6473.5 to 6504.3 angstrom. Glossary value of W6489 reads 6.04 angstrom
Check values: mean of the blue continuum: 10.7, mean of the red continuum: 18.7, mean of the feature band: 10.6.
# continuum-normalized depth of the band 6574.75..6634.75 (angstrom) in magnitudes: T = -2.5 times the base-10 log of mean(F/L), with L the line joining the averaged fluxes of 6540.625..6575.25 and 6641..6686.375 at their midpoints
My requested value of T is 0.19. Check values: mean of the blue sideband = 18.1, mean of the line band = 12.6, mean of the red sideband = 10.7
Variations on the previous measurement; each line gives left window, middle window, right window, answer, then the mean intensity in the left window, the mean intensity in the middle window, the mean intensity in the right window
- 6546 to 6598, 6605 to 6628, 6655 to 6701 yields 0.33 mag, 17.7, 11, 10.9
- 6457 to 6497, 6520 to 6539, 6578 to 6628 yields 0.11 mag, 10.9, 10.6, 12.9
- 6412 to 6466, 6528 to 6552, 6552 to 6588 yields 0.44 mag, 10.5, 11.9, 20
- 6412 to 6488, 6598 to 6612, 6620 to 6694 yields 0.03 mag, 10.6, 10.3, 10.6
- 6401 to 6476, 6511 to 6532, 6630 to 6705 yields -0.01 mag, 10.6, 10.7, 10.6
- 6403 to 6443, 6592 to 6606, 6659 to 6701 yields 0.04 mag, 10.5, 10.3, 10.8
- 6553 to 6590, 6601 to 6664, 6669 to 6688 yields 0.37 mag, 19.9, 10.5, 11.1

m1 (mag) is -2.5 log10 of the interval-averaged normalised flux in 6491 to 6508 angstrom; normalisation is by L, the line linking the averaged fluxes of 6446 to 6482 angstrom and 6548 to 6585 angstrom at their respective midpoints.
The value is 0.34 mag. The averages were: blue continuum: 10.8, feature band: 10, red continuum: 19.3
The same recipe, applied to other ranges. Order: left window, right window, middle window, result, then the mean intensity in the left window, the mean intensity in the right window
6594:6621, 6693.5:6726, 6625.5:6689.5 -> 0.074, 10.7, 12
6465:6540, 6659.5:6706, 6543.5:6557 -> -0.212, 10.6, 10.7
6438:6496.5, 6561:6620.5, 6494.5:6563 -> 0.068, 10.8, 15.6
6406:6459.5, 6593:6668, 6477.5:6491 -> -0.057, 10.5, 10.5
